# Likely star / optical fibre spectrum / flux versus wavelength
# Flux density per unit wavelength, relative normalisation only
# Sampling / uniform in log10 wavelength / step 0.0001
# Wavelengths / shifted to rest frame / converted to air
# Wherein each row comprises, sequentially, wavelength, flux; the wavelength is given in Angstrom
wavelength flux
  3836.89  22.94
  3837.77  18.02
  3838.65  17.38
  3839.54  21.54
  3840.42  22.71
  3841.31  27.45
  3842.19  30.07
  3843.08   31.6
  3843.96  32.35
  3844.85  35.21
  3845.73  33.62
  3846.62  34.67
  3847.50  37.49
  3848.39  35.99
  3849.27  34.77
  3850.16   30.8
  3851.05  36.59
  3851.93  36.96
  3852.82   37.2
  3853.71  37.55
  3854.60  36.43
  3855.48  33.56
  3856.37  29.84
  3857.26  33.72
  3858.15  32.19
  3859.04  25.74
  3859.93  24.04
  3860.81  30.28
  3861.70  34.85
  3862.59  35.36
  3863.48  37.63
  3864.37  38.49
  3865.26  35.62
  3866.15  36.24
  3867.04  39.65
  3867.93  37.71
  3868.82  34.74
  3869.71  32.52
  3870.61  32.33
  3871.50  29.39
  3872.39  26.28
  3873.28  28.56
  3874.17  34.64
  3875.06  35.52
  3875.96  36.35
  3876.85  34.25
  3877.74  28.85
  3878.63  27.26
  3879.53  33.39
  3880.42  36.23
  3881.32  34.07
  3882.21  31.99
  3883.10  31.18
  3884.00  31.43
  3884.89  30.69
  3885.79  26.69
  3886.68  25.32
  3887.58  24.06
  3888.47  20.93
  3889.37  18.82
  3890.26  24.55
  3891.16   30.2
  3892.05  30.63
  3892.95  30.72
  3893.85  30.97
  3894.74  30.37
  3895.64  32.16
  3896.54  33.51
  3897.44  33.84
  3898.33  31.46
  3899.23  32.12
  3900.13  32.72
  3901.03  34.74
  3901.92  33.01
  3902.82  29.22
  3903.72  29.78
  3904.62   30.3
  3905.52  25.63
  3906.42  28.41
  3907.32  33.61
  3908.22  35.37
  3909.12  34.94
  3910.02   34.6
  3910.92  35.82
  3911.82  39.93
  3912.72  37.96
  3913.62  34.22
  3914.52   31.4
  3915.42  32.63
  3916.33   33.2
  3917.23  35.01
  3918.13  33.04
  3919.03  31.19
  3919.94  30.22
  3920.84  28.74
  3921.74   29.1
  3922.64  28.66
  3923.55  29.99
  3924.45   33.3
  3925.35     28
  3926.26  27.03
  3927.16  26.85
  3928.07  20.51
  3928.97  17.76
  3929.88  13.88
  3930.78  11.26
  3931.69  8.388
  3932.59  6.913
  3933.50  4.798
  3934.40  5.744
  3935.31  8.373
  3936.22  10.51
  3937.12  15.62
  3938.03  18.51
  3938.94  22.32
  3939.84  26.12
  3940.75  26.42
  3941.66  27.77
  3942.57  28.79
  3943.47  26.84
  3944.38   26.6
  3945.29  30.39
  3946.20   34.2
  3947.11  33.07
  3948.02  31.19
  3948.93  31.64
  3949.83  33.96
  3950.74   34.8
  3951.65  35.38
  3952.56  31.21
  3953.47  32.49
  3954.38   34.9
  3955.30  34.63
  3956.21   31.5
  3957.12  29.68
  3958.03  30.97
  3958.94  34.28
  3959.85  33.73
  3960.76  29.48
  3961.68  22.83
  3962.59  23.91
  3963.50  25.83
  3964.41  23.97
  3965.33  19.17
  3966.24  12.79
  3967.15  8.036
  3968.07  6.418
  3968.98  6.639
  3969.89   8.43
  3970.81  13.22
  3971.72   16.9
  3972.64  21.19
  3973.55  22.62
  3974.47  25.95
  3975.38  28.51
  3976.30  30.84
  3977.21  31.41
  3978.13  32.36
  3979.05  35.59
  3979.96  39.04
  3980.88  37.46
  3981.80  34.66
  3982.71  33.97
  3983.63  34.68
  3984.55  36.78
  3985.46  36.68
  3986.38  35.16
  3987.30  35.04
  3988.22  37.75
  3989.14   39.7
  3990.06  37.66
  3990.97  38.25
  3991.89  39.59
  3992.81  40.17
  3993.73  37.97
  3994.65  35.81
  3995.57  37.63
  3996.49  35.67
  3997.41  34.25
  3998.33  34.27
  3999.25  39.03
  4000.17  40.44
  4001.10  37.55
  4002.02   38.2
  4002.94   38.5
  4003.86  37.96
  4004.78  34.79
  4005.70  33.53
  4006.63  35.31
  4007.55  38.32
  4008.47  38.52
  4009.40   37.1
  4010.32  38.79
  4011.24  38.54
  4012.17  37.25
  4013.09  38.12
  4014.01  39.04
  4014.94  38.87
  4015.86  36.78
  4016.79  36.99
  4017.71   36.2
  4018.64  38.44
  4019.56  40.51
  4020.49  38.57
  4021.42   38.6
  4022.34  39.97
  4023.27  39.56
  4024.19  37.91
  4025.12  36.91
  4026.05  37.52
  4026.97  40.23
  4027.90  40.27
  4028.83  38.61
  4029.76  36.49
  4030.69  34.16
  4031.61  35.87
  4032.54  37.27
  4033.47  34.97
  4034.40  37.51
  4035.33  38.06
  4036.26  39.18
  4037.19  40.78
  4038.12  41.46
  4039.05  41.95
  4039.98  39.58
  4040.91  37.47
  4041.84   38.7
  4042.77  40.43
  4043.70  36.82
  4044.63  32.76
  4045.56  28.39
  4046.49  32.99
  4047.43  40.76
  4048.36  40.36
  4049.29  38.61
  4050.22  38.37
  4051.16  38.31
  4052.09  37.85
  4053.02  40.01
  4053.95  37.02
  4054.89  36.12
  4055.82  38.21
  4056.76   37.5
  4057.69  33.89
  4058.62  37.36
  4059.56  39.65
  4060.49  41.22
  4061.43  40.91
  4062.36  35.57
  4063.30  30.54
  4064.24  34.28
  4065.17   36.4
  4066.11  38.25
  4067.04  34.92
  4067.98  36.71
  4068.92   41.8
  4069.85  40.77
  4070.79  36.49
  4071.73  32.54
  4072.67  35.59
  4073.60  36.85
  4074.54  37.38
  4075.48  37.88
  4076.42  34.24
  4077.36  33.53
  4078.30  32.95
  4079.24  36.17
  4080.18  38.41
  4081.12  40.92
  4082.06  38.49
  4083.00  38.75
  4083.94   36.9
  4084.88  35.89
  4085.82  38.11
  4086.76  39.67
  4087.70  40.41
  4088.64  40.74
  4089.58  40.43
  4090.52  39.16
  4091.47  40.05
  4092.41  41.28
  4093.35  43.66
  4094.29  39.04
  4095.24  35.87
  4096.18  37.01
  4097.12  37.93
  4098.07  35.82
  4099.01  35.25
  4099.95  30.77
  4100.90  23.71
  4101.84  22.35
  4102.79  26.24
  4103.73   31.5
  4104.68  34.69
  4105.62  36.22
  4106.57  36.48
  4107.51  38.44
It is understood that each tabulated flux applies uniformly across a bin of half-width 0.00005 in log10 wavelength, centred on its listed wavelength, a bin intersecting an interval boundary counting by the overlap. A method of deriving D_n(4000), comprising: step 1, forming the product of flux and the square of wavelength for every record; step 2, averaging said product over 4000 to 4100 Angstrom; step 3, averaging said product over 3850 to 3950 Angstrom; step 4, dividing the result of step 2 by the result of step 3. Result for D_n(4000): 1.4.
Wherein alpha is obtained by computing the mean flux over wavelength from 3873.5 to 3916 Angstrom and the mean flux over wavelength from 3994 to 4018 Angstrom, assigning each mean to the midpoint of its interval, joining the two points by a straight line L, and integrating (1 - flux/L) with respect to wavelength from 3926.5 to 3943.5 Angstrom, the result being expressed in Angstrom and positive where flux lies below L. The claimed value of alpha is 8.3 Angstrom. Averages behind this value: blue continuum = 31.4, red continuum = 37.2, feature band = 17.1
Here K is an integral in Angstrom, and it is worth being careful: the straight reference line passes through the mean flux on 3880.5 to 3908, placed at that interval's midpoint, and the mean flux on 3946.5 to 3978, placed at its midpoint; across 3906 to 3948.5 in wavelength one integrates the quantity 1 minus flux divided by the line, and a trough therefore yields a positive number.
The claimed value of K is 2.79 Angstrom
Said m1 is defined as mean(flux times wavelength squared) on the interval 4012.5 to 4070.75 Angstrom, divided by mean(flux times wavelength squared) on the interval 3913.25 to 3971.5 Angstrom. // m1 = 1.61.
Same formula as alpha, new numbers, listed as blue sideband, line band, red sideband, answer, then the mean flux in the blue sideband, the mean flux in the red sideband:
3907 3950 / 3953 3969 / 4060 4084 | 2.0 Angstrom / 26.3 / 36.9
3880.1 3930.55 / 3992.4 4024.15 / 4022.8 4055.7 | -1.5 Angstrom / 30.1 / 37.8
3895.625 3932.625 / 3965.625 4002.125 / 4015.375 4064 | 3.9 Angstrom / 29.5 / 37.8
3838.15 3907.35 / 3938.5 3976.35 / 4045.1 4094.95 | 9.1 Angstrom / 31.5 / 37.6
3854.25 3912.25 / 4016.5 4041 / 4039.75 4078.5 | -1.6 Angstrom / 31.8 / 36.9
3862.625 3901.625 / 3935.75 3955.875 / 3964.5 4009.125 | 1.9 Angstrom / 31.6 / 31.3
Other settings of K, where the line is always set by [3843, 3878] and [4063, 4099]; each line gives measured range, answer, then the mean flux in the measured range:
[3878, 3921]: 4.0 Angstrom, 31.2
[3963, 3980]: 7.0 Angstrom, 21.1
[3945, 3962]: 1.5 Angstrom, 32.2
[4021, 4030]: -0.5 Angstrom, 38.7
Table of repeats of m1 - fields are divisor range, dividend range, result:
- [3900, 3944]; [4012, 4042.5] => 1.54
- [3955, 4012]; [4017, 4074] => 1.24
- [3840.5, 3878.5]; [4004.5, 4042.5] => 1.24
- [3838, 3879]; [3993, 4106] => 1.26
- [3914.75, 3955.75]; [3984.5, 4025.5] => 1.52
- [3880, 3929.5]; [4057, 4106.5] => 1.31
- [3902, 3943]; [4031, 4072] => 1.55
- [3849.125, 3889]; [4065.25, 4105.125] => 1.25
